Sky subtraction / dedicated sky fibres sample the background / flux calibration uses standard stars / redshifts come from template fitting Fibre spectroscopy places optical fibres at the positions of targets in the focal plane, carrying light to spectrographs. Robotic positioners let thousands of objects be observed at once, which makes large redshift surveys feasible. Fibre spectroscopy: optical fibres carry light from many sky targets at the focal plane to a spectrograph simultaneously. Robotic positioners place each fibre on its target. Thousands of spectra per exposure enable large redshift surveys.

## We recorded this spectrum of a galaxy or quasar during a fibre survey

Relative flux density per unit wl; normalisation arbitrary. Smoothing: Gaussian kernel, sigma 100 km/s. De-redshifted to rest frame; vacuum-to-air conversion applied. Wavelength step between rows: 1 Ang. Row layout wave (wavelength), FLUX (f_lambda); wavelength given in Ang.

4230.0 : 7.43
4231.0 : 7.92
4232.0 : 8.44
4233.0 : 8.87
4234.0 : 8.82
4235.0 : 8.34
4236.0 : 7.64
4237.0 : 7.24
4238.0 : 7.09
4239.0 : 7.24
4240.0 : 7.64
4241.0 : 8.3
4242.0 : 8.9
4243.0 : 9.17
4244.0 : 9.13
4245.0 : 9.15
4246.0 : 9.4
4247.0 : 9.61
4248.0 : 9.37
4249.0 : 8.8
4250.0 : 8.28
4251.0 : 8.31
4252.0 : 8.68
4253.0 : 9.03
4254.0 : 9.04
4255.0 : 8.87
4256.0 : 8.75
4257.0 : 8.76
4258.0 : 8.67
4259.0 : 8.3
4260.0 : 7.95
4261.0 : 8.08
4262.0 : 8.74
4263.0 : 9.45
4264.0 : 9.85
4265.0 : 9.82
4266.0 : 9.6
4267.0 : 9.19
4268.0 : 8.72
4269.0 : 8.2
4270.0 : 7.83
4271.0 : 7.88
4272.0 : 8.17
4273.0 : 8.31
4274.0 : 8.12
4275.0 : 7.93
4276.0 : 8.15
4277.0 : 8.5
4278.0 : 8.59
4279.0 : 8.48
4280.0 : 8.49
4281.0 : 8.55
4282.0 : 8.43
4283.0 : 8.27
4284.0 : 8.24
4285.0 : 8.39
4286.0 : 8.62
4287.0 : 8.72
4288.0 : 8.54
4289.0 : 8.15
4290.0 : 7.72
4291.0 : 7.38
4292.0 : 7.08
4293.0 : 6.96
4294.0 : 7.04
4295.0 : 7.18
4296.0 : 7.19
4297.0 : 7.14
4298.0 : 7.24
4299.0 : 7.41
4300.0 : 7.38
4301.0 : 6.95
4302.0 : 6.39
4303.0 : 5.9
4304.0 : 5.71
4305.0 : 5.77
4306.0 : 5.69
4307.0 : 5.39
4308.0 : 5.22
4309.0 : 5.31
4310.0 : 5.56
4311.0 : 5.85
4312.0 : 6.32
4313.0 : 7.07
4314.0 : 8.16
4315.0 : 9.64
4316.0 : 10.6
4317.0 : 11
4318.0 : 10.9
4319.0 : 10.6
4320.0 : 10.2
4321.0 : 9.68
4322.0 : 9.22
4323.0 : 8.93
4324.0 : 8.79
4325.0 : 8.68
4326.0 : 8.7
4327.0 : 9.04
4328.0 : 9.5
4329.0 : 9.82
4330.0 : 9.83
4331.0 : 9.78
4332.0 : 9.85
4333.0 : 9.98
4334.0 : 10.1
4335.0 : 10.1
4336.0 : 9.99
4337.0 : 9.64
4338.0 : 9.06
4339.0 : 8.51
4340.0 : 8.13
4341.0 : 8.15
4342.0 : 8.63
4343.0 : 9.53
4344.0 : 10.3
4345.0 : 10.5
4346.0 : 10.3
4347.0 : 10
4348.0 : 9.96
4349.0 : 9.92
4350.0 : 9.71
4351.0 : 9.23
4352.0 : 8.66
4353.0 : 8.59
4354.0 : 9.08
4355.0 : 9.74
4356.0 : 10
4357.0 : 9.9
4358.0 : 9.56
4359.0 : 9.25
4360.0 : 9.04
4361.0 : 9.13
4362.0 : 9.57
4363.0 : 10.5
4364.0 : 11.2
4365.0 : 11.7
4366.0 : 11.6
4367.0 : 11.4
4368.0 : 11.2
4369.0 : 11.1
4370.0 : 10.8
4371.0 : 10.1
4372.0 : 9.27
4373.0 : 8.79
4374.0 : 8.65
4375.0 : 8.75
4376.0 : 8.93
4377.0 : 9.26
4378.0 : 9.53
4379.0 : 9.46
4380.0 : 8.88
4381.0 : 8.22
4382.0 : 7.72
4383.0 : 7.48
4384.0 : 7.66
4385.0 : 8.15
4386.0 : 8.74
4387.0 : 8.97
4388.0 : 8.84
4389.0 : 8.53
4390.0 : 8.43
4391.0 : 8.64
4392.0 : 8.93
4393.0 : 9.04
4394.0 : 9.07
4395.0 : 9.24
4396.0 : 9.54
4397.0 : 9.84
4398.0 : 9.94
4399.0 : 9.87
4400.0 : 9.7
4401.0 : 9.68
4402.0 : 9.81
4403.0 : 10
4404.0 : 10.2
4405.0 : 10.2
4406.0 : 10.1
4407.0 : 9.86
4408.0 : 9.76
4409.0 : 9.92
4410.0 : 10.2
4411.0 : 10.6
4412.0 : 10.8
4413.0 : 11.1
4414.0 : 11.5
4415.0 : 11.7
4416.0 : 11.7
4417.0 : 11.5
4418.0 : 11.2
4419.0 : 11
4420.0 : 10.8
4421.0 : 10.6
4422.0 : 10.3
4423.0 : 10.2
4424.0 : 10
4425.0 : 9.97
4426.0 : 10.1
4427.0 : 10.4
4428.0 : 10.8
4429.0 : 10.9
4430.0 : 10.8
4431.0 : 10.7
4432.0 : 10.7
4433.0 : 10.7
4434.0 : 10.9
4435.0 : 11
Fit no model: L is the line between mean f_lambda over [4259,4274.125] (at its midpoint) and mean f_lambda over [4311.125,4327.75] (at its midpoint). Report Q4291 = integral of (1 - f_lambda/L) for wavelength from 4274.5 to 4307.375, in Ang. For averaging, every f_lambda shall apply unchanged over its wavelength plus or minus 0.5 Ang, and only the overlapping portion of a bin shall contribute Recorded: 5.1 Ang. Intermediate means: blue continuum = 8.66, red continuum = 9.15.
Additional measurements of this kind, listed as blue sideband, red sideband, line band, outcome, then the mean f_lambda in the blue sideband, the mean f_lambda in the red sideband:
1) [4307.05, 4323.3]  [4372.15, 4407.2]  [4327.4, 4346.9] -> -2.36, 8.3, 9.1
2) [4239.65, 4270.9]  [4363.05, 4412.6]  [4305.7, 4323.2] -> 2.05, 8.82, 9.57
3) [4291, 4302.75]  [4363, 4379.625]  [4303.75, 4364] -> -2.52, 7.07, 10.1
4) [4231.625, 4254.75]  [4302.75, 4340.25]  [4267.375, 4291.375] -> 0.70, 8.55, 8.5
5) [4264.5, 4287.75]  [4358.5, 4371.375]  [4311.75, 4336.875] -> 0.25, 8.49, 10.5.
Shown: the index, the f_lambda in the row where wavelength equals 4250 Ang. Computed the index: 8.28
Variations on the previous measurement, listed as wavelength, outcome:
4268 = 8.72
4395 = 9.24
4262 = 8.74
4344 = 10.3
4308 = 5.22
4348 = 9.96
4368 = 11.2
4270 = 7.83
